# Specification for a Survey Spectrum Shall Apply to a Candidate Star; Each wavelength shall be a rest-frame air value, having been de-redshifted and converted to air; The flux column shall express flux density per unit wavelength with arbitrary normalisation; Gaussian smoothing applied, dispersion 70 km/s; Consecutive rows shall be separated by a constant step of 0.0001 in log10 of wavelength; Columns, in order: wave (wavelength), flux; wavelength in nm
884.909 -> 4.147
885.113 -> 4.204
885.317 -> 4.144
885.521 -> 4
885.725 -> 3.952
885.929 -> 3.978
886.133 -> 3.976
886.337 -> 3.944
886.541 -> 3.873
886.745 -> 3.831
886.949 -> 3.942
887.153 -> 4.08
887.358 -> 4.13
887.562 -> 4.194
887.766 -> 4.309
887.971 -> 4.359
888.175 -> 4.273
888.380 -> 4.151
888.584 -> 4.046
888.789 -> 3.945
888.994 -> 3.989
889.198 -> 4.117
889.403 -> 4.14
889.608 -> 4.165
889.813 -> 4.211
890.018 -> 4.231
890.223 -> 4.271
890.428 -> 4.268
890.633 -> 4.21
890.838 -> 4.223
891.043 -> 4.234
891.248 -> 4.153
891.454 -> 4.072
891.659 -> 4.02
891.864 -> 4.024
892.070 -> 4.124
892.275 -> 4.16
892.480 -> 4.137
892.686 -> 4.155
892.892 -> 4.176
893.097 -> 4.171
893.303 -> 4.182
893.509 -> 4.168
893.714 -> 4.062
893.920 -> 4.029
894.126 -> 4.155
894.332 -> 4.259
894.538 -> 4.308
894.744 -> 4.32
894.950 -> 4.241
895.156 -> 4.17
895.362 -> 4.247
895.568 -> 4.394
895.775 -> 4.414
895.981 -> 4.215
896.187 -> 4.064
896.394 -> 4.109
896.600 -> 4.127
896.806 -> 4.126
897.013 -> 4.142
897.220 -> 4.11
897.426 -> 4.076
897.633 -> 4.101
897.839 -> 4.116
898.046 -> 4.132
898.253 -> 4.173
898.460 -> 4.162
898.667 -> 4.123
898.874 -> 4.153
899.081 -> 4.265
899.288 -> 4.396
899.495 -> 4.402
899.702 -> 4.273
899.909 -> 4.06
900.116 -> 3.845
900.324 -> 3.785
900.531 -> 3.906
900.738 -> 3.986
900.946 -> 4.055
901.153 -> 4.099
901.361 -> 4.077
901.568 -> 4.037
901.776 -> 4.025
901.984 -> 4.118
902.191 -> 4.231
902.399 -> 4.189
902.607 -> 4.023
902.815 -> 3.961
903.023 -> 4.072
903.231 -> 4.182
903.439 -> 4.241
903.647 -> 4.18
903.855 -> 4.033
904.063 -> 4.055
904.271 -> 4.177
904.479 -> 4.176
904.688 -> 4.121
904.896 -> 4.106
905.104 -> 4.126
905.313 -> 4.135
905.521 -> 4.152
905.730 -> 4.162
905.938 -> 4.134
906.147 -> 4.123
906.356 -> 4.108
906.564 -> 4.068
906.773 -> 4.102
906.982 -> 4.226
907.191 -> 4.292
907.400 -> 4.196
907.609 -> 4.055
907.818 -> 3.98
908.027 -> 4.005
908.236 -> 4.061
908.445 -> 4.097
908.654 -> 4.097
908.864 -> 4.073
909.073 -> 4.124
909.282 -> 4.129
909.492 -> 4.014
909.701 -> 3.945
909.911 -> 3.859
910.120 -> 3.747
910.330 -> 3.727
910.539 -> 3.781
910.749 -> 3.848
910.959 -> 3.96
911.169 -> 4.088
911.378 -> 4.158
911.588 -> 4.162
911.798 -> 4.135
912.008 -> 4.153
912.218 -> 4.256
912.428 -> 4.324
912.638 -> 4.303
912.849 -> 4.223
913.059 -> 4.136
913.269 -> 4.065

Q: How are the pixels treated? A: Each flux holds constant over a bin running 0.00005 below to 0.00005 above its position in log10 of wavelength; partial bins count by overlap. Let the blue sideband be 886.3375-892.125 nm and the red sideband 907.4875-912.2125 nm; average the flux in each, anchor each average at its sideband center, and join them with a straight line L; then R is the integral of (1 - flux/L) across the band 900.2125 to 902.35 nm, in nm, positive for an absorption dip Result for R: 0.013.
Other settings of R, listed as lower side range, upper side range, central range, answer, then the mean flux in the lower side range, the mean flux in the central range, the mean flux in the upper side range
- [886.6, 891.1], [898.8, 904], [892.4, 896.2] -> -0.07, 4.15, 4.21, 4.1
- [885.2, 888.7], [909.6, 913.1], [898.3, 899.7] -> -0.07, 4.07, 4.25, 4.05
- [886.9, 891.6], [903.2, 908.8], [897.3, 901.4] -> 0.03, 4.16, 4.11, 4.12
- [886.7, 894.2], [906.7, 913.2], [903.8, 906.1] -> -0.02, 4.14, 4.13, 4.07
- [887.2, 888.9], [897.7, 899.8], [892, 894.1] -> 0.03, 4.17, 4.14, 4.22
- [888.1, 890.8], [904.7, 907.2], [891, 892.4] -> 0.02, 4.16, 4.11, 4.14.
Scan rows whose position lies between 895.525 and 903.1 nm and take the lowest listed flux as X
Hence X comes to 3.785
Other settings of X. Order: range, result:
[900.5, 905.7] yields 3.906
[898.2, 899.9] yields 4.123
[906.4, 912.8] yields 3.727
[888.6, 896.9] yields 3.945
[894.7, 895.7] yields 4.17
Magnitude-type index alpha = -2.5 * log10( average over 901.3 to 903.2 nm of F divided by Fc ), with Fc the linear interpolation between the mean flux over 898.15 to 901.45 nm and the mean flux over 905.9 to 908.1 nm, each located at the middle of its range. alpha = 0.007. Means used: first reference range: 4.11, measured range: 4.09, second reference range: 4.12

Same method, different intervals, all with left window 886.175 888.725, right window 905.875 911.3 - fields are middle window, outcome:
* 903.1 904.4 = -0.03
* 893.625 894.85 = -0.03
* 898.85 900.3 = -0.03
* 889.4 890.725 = -0.04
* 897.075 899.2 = -0.02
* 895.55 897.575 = -0.03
